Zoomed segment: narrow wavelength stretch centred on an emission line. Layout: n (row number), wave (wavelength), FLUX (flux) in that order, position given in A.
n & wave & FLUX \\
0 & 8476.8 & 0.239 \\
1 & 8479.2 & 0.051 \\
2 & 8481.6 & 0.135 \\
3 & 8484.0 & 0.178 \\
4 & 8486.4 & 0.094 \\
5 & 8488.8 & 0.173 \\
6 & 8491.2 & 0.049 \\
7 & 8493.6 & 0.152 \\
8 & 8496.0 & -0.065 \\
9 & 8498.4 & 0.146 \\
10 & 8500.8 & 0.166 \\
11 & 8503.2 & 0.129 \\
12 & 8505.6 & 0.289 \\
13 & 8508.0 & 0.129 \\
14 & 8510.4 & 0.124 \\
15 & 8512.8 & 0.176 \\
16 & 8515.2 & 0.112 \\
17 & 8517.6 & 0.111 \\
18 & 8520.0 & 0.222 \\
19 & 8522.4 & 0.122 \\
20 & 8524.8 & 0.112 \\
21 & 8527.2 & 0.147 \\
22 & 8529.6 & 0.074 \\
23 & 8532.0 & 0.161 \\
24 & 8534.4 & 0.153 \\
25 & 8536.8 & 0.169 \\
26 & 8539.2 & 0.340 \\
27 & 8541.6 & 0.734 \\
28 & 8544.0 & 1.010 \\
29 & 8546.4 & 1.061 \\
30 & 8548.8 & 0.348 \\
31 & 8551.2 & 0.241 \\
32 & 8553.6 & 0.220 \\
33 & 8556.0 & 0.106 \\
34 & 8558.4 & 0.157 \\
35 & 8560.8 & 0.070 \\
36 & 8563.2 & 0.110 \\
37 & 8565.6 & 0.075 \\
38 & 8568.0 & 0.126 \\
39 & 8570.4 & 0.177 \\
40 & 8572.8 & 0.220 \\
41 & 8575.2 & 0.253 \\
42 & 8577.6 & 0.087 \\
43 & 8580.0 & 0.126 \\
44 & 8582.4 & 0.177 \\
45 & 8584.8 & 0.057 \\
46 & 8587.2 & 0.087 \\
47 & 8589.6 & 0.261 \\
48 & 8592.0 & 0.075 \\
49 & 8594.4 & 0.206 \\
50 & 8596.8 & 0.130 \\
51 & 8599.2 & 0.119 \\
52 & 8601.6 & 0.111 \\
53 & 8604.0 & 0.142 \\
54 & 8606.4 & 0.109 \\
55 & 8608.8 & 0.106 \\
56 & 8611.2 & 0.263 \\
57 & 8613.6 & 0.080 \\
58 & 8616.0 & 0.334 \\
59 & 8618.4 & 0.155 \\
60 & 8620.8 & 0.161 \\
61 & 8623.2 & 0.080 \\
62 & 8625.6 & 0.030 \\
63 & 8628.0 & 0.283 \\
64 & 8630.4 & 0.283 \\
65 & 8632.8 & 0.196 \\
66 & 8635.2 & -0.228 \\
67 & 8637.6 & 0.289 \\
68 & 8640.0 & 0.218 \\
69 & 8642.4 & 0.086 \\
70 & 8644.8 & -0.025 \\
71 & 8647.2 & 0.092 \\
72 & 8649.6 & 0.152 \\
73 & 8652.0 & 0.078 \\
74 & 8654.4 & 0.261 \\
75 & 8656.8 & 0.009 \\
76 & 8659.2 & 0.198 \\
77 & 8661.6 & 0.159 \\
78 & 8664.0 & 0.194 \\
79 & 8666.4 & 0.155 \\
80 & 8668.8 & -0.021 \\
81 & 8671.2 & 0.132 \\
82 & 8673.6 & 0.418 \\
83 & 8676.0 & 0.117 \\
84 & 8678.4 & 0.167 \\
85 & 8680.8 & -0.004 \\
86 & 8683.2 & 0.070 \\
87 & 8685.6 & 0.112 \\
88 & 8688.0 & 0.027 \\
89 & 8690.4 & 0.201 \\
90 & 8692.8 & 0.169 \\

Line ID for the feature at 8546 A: [O III]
